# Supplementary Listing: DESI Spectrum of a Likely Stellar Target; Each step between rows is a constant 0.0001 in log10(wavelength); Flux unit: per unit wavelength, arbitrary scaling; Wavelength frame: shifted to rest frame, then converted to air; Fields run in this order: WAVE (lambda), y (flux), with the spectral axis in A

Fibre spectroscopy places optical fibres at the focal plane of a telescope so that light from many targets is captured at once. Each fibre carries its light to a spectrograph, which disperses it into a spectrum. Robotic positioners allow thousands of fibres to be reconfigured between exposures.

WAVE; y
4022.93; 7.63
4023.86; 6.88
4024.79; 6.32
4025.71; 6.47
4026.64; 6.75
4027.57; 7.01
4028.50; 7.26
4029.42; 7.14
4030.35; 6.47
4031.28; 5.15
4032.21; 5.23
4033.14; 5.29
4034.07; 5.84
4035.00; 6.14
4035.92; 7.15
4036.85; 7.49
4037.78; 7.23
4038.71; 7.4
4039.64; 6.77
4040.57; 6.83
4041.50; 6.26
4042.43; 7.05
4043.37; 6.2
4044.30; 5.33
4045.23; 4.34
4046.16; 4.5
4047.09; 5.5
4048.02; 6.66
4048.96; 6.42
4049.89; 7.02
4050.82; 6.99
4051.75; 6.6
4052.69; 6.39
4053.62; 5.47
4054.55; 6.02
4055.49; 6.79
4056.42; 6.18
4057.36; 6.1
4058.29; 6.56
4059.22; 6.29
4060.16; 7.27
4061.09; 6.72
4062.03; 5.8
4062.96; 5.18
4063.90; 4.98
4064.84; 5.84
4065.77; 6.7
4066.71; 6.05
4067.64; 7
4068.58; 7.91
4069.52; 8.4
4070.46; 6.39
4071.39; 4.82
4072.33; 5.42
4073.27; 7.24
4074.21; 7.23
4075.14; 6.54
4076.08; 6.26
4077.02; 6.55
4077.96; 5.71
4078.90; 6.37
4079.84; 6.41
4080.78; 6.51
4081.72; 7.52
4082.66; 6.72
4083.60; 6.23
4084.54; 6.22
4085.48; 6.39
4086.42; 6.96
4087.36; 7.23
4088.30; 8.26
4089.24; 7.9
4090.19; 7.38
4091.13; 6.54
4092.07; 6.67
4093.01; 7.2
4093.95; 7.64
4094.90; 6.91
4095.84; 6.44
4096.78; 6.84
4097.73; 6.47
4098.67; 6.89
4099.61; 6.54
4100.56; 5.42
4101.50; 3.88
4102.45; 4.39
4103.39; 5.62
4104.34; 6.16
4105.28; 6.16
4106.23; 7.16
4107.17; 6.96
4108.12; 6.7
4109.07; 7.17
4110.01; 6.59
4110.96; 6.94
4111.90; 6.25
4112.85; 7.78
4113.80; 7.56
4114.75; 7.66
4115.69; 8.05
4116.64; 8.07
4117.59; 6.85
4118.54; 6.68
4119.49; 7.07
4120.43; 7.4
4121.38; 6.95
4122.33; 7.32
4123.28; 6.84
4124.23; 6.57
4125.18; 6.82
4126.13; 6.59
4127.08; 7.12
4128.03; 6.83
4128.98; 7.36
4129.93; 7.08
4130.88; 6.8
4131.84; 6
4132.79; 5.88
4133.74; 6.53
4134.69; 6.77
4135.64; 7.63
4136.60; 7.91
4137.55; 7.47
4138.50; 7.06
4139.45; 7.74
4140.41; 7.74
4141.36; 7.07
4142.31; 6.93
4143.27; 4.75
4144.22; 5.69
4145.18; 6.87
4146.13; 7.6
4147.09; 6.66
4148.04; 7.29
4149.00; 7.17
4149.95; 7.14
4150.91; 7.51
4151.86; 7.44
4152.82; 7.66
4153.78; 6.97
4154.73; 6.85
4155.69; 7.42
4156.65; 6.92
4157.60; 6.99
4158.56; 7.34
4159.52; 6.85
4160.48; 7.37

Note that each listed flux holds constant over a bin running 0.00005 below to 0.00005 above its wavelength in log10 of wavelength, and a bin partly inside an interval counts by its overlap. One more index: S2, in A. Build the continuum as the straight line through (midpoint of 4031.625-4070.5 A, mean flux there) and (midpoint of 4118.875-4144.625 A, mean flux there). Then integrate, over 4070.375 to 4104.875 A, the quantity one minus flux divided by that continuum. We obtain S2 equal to 0.5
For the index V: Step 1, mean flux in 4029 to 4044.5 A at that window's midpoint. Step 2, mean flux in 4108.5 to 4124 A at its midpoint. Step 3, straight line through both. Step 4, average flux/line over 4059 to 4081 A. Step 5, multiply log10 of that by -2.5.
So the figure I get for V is 0.06 mag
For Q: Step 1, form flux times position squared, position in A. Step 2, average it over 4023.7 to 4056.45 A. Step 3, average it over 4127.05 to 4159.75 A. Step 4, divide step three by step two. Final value 1.2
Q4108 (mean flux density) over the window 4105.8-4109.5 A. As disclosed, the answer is 6.99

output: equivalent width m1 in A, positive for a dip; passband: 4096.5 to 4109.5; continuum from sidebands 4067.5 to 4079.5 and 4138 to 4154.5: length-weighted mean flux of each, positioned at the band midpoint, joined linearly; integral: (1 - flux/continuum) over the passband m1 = 1.2 A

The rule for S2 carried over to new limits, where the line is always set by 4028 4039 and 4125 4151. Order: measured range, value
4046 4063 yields 0.7 A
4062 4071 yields 0.2 A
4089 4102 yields 0.3 A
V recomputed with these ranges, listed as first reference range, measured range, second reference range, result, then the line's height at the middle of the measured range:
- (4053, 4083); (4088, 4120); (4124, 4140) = -0.01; 6.72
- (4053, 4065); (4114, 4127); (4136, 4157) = -0.06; 6.79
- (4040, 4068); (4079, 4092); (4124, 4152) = -0.08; 6.45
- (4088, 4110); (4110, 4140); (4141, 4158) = -0.05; 6.76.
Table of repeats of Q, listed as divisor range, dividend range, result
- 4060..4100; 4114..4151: 1.08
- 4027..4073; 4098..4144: 1.11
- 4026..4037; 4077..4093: 1.10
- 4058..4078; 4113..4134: 1.12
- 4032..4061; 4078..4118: 1.09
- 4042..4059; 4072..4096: 1.13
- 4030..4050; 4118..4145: 1.16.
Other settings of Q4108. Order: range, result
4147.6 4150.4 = 7.2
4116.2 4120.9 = 7.21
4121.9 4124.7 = 6.9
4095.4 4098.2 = 6.58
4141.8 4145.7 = 6.09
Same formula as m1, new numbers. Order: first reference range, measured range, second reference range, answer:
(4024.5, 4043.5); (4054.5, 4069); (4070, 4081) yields 0.1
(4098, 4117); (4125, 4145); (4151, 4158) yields 0.3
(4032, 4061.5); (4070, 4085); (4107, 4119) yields 0.8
